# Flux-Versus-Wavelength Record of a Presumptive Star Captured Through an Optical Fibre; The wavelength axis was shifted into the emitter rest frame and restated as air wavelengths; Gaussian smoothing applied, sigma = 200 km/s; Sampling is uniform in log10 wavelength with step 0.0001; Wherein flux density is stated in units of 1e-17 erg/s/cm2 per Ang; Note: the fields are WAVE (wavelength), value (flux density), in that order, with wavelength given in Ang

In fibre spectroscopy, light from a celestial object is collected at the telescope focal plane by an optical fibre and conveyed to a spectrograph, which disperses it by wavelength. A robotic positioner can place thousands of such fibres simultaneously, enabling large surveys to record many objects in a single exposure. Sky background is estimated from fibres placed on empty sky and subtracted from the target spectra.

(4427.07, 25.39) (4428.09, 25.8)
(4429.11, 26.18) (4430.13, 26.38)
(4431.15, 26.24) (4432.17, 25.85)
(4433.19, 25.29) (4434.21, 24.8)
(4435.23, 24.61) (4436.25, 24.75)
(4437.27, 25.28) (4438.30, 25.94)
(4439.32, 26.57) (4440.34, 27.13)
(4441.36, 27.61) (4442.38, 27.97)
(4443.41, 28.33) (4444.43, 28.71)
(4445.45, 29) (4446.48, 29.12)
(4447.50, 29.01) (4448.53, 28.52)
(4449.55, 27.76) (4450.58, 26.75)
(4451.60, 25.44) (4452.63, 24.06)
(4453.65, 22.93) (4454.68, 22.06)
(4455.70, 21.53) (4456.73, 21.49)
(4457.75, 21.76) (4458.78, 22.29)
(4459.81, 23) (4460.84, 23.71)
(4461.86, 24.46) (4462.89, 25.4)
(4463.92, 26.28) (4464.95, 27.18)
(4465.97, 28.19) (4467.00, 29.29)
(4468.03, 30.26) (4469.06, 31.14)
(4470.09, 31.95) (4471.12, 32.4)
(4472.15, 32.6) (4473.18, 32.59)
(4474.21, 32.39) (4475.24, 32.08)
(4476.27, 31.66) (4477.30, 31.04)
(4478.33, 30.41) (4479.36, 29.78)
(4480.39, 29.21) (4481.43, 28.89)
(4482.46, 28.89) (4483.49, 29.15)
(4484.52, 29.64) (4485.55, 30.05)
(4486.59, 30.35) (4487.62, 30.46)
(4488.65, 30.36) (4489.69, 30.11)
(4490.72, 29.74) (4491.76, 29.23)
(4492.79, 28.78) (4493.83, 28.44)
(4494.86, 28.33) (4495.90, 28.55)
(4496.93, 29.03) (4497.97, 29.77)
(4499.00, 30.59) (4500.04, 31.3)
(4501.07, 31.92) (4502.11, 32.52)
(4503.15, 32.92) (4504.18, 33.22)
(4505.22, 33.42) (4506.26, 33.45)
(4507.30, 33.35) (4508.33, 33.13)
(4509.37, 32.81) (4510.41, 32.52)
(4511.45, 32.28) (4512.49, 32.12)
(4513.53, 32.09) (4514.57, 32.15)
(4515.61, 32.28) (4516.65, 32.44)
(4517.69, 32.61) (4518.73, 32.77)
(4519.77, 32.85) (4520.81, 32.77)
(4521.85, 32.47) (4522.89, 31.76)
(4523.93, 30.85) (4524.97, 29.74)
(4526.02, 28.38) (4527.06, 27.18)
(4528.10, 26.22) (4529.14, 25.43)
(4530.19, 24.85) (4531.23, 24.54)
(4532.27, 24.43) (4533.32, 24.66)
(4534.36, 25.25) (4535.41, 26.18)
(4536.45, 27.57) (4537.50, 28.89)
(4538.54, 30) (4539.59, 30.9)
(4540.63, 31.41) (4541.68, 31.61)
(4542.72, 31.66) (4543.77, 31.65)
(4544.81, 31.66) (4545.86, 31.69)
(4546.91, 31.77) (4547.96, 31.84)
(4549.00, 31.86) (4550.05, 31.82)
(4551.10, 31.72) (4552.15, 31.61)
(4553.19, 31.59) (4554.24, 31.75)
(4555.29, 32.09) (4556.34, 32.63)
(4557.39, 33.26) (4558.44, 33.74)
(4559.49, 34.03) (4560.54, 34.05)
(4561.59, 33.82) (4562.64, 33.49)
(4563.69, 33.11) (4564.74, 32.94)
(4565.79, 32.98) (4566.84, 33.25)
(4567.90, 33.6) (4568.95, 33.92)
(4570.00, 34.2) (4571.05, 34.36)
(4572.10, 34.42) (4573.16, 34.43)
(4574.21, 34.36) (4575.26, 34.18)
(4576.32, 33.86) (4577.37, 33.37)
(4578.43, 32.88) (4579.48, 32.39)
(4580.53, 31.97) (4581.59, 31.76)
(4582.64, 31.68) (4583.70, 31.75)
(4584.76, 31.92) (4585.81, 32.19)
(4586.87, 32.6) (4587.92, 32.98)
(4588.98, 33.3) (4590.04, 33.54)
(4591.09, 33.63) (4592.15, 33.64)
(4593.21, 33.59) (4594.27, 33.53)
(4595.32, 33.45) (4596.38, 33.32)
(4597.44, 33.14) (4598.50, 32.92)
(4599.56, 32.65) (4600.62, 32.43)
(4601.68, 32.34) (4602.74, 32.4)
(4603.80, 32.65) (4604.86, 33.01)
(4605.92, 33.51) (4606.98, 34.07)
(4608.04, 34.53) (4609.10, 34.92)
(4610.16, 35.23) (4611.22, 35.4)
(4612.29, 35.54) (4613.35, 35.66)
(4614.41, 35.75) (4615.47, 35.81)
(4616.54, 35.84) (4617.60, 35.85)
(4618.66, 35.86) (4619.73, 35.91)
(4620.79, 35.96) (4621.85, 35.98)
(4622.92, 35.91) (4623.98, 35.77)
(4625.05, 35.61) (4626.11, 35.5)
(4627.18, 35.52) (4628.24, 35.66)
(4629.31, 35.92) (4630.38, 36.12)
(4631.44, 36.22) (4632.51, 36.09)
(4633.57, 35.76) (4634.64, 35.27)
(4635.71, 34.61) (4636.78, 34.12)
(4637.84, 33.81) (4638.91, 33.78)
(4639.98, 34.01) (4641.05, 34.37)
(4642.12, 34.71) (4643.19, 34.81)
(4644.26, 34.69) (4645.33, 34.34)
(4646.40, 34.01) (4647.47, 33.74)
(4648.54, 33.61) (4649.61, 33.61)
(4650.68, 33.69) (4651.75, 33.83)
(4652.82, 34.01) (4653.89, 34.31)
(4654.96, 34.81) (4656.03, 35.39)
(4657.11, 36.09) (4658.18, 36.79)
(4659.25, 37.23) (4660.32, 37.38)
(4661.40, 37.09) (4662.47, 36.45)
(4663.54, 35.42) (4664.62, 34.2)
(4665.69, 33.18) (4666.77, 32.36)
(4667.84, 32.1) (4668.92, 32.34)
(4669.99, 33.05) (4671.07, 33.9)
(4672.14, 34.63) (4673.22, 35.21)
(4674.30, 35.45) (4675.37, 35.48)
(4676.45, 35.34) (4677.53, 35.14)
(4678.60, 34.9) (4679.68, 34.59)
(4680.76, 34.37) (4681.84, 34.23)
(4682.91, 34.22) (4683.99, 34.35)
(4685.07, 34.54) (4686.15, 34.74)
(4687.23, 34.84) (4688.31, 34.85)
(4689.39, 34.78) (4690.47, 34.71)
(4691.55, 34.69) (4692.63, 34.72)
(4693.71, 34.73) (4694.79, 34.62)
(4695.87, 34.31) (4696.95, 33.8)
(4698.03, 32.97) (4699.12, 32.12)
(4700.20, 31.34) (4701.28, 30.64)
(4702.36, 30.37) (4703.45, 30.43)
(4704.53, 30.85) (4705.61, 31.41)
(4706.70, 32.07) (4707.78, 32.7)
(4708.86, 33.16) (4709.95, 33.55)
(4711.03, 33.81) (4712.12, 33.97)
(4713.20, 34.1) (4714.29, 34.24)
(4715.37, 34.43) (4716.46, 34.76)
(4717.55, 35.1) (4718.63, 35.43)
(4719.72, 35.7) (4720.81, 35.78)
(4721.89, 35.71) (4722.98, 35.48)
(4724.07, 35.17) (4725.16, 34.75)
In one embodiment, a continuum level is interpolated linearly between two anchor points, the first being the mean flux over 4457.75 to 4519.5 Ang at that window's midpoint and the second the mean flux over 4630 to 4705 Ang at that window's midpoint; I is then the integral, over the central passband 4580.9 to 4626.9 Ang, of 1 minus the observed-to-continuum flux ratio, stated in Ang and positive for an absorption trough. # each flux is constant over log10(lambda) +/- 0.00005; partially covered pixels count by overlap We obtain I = -1.6 Ang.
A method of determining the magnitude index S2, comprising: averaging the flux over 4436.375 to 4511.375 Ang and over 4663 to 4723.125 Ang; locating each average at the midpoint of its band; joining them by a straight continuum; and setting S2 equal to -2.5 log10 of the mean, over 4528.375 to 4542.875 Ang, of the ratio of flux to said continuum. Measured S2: 0.10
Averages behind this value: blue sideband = 28.8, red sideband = 33.9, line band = 27.5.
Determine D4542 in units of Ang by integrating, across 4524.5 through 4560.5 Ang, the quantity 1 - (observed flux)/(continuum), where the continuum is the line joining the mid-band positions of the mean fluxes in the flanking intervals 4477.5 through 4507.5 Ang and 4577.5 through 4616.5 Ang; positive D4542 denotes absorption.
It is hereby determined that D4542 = 2.2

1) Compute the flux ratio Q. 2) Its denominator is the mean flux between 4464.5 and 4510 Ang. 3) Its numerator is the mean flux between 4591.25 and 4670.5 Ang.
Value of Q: 1.13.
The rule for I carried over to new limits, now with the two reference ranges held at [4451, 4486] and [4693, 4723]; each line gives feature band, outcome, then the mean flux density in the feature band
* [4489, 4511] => -2.00 Ang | 31.1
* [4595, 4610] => -1.13 Ang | 33.3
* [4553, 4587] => -3.34 Ang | 33.1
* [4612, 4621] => -1.30 Ang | 35.8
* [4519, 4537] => 0.70 Ang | 28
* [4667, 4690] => -1.16 Ang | 34.4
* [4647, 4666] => -1.67 Ang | 35.1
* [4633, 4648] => -1.22 Ang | 34.4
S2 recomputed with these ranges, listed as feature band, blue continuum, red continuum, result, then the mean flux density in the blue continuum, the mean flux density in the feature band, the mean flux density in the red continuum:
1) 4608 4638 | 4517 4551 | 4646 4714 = -0.10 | 29.6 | 35.6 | 34.1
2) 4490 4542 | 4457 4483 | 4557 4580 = 0.03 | 28.6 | 30.2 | 33.7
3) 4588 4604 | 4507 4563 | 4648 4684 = -0.02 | 30.8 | 33.1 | 34.7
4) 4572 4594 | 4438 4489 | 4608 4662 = 0.00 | 27.9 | 33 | 35.2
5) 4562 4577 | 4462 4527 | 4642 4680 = -0.04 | 30.8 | 33.8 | 34.7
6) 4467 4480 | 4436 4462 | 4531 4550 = -0.18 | 25.6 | 31.4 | 29.4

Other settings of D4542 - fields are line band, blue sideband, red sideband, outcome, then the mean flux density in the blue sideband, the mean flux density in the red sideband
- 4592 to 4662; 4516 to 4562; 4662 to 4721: -5.0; 30.5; 33.9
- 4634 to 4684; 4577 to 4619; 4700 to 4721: -1.8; 33.6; 33.2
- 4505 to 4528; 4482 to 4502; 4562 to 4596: -0.8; 29.8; 33.2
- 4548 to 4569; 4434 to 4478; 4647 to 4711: -1.7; 27.2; 34.1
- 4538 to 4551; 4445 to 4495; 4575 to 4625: 0.0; 28.1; 33.9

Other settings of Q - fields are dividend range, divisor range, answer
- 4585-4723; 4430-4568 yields 1.16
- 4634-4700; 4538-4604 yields 1.05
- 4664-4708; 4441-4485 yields 1.21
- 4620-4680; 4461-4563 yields 1.14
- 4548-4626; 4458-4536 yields 1.13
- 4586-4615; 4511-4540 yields 1.15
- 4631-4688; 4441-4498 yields 1.23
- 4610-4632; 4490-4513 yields 1.14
